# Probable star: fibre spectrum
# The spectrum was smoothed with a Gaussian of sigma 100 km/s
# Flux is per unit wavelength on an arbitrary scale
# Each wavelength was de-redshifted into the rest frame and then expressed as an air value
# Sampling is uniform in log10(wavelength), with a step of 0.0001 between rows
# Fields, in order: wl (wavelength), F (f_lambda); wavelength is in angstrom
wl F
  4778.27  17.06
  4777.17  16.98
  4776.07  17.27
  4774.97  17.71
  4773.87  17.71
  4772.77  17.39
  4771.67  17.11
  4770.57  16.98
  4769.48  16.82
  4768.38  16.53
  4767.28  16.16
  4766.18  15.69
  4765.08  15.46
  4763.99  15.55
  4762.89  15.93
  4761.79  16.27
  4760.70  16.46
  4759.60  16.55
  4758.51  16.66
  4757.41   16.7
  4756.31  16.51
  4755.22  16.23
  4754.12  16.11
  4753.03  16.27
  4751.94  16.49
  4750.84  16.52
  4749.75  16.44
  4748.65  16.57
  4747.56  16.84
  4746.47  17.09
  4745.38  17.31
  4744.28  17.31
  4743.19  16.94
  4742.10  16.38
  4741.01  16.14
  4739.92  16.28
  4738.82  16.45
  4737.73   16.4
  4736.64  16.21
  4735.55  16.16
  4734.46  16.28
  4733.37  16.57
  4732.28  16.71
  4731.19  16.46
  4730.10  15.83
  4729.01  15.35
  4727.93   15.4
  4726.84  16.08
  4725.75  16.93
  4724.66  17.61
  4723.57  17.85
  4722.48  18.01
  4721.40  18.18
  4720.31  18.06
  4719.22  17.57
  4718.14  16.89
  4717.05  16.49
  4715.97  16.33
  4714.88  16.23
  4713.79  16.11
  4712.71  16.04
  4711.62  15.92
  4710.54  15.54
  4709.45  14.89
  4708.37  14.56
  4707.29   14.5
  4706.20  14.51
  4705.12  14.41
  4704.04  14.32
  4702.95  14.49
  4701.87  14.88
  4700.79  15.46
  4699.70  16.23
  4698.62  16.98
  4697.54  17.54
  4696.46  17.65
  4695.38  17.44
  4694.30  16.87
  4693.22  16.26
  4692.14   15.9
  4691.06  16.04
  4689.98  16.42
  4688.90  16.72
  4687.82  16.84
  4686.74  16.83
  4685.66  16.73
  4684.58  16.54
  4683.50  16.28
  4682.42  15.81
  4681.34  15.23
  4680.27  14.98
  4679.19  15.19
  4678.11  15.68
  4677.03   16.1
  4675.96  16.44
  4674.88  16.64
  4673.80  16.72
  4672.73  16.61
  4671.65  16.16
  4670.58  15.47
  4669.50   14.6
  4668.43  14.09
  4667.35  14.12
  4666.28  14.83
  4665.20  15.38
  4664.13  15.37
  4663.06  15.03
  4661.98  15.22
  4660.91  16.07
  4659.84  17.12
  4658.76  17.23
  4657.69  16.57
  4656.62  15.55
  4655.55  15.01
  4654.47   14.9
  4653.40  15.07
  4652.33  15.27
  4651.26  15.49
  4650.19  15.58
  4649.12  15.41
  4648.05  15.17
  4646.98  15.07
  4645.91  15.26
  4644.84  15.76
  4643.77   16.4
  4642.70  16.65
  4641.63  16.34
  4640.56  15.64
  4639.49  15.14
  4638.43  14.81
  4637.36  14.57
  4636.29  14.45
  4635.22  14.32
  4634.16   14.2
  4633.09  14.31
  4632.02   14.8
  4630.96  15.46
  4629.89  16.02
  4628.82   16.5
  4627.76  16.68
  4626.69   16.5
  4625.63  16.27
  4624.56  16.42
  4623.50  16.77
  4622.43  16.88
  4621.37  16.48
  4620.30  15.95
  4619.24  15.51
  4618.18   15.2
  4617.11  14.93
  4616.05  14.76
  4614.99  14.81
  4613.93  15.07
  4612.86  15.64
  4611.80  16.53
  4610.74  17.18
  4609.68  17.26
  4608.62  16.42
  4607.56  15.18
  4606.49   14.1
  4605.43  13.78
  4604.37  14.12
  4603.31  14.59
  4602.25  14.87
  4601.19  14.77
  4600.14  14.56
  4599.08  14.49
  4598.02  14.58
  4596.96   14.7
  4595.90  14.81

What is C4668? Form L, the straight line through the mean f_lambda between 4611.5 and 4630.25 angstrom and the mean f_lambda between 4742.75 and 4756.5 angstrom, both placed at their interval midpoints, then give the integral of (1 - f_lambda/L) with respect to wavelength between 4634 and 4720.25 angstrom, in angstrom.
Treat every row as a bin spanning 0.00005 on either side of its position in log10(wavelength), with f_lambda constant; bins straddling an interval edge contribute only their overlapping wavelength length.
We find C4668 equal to 2.6 angstrom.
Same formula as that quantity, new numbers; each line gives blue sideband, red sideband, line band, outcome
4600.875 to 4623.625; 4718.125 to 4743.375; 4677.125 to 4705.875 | 0.4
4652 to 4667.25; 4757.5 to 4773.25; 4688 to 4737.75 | -0.8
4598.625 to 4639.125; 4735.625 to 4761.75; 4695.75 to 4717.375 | 0.7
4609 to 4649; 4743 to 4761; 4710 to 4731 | -0.3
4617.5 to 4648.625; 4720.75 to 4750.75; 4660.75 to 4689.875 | 0.5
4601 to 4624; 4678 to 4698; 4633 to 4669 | 1.3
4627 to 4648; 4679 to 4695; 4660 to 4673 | 0.5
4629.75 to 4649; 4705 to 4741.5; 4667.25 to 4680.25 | 0.0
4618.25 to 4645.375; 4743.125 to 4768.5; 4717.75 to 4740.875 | -0.6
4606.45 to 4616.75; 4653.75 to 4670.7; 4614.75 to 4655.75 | 0.2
